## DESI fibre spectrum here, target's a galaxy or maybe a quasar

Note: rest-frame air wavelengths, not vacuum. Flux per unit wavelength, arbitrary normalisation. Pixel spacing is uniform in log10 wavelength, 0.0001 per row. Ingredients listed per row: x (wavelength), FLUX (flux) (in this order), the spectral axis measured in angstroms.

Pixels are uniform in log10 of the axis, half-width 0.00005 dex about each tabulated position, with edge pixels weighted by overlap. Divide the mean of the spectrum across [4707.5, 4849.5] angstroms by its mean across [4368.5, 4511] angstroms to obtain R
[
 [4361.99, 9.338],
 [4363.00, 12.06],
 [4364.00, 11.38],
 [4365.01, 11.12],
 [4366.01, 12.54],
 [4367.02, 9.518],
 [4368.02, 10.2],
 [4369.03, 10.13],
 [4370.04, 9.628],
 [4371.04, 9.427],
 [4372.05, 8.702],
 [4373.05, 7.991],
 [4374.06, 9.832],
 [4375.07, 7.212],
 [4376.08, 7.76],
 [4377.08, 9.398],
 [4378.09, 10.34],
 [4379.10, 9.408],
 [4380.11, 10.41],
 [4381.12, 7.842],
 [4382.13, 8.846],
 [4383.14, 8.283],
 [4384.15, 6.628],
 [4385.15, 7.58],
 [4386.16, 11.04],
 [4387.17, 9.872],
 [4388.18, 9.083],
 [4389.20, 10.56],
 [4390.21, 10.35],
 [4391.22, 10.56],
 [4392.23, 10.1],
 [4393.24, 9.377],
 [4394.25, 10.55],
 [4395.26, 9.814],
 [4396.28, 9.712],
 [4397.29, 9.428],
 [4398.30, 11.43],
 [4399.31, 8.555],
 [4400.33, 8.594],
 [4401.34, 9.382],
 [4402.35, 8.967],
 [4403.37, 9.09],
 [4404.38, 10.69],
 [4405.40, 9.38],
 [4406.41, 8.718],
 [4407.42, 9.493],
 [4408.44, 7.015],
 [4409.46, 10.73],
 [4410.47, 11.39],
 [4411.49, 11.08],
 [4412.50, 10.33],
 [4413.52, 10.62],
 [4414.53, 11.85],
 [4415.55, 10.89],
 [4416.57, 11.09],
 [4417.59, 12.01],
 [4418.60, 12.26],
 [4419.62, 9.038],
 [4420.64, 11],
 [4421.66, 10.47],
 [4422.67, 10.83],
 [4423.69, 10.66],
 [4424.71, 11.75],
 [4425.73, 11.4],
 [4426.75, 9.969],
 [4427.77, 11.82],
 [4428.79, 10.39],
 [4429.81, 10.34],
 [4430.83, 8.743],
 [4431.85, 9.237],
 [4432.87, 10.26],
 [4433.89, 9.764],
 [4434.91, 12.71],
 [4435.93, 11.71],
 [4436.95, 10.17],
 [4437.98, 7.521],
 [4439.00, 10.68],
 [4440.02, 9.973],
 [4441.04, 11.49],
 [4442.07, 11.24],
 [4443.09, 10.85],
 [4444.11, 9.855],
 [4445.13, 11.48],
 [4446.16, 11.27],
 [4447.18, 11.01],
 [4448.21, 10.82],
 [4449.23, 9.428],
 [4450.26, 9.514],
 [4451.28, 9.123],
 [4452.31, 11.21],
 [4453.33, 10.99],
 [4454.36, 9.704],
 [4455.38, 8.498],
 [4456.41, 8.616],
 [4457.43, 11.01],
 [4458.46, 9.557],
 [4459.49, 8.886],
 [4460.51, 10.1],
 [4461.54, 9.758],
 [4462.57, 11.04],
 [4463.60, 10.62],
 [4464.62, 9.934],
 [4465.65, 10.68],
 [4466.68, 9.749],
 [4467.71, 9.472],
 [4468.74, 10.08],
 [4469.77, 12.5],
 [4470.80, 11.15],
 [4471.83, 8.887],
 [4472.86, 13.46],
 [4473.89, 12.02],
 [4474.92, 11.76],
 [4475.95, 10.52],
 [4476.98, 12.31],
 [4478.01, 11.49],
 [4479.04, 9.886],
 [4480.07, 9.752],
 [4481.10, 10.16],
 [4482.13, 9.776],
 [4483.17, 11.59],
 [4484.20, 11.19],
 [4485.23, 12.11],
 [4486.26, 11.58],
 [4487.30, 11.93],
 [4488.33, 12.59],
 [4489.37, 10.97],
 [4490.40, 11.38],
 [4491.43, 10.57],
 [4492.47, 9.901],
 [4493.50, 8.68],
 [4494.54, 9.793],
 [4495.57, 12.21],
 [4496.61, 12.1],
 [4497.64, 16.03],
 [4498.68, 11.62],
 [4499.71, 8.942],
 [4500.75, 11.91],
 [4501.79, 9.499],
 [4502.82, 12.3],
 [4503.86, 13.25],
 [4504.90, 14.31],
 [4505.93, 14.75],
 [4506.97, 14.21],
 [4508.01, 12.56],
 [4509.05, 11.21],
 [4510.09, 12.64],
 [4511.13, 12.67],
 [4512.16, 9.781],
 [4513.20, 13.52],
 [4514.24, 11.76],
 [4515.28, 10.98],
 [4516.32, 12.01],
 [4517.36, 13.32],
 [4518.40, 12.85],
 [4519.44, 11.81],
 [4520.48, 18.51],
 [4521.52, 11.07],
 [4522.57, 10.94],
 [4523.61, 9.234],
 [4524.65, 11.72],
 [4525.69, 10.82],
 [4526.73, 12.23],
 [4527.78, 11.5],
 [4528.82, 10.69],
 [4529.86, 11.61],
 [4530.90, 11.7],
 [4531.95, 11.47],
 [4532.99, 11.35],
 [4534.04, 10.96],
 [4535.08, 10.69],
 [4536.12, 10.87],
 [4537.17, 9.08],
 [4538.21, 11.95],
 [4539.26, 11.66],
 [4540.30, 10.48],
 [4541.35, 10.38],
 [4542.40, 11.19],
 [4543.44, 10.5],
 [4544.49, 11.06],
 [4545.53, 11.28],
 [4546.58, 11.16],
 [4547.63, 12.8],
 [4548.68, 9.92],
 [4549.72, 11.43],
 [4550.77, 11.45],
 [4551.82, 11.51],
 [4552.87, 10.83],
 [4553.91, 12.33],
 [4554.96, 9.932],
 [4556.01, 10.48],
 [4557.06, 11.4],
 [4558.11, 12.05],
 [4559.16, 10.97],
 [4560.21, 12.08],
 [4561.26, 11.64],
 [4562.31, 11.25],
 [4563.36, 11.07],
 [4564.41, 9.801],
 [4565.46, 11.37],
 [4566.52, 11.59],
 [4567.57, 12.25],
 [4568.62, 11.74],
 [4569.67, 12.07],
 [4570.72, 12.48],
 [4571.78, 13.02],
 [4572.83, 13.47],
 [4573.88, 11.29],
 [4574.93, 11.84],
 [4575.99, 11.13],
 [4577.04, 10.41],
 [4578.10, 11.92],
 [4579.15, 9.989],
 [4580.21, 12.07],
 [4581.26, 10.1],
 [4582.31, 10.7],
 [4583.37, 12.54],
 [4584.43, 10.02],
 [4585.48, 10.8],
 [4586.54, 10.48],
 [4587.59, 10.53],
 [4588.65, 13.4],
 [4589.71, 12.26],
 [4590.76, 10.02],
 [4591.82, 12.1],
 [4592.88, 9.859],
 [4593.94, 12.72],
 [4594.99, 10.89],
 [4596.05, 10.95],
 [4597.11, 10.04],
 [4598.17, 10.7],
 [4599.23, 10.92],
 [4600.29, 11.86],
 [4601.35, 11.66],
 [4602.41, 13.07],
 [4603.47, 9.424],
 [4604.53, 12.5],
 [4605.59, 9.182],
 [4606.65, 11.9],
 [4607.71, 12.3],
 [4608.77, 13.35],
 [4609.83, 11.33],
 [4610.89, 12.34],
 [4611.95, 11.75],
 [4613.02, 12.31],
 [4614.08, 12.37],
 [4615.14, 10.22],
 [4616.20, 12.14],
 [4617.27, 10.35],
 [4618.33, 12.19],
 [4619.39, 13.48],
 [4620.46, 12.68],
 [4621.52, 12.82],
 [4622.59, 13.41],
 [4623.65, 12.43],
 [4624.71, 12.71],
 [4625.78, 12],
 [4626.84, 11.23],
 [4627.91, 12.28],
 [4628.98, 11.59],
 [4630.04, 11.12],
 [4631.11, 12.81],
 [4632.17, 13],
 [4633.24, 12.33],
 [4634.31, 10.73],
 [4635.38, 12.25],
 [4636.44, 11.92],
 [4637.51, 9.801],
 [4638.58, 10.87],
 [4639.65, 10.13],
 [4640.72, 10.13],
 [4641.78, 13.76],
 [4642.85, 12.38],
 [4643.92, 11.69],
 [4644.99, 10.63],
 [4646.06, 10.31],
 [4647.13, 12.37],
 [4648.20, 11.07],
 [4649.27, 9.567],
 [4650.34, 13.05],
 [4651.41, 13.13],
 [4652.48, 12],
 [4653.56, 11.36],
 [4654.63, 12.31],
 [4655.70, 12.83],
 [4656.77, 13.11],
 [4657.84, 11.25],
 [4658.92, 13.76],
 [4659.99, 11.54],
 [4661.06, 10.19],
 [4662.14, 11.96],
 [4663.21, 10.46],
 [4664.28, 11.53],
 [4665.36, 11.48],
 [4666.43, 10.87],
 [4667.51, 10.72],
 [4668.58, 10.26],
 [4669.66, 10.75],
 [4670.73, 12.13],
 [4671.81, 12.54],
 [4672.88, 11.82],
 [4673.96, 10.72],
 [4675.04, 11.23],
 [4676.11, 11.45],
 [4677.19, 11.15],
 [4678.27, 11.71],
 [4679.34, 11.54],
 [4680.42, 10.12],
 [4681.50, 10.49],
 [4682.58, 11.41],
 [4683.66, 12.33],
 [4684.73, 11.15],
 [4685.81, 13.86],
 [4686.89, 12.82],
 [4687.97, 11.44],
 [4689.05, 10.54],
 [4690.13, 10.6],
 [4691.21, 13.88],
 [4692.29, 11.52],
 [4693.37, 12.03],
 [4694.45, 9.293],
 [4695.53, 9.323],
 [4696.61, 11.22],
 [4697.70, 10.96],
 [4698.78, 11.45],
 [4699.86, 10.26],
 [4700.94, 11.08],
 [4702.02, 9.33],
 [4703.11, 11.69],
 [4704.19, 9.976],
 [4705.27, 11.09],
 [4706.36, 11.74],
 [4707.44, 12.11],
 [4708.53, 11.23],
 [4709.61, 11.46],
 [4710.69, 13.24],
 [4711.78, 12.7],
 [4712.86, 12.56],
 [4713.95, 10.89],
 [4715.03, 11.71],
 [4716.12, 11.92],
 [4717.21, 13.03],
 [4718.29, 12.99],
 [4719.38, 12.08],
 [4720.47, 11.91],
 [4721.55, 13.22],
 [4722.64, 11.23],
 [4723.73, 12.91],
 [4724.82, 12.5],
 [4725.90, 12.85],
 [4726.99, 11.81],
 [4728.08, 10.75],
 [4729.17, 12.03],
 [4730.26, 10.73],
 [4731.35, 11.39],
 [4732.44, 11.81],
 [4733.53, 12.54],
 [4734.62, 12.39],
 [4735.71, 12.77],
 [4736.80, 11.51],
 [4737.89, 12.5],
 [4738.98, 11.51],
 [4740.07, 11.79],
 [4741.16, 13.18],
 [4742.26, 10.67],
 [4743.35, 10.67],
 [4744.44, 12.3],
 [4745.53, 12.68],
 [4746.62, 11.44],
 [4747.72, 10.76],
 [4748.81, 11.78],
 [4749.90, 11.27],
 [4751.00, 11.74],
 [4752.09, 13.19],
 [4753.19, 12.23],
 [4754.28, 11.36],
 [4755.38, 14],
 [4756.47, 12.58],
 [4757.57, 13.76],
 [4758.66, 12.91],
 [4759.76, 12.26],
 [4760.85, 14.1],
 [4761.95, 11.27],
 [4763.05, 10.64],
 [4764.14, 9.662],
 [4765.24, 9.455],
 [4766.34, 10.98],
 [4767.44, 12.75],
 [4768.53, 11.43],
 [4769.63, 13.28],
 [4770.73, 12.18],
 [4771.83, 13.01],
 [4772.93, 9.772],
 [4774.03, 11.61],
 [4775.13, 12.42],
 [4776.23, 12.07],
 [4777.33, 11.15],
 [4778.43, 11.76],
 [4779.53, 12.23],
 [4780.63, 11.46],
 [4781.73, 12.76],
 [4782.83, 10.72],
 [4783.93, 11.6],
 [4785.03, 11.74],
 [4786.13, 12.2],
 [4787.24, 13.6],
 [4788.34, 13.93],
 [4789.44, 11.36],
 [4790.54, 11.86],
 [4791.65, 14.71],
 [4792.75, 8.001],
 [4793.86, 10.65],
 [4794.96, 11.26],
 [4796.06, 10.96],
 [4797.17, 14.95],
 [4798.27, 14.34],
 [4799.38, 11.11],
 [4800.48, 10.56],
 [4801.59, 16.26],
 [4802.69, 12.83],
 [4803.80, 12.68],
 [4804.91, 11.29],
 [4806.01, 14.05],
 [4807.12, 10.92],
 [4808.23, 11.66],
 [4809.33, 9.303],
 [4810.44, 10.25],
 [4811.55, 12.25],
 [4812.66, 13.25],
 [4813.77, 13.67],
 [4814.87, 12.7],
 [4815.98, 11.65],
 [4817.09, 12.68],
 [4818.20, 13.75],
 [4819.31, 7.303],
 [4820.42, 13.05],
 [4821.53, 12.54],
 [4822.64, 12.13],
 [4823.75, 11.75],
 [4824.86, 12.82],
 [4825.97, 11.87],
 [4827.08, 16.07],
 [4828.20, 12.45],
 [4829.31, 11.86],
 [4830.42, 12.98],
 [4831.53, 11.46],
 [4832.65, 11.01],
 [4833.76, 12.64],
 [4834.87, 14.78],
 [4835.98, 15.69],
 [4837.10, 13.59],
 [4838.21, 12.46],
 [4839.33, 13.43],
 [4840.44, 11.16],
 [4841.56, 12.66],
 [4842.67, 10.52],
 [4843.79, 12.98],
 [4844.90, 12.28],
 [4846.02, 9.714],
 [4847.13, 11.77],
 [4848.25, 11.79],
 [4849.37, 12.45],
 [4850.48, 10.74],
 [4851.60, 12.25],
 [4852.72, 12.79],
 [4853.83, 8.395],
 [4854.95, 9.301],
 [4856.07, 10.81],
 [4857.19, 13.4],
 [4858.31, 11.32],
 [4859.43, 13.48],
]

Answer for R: 1.2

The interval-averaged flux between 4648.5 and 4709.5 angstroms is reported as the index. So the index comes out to 11.4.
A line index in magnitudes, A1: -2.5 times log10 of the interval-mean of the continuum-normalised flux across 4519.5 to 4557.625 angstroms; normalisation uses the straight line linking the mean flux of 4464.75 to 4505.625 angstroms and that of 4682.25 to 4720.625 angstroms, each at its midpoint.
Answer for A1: 0.003 mag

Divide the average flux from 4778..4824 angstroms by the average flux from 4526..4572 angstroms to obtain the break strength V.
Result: 1.1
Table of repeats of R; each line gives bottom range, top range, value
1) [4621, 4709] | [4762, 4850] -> 1.05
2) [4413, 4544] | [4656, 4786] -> 1.06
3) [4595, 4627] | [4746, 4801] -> 1.01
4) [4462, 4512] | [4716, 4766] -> 1.05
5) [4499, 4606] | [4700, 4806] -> 1.04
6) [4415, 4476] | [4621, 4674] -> 1.11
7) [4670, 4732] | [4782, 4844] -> 1.06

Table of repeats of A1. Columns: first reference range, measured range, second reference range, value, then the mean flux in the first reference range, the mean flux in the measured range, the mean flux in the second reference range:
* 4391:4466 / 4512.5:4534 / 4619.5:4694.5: -0.10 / 10.2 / 11.9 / 11.7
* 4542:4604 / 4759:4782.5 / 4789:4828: 0.03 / 11.3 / 11.7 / 12.2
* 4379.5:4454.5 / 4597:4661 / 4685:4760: -0.05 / 10.1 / 11.8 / 11.8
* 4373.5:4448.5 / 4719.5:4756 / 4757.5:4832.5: -0.02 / 10.1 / 12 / 12.1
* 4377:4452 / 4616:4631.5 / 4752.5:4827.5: -0.09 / 10.1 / 12.2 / 12.1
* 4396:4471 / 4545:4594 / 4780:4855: -0.04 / 10.3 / 11.4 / 12.2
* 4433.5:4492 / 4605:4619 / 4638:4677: -0.04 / 10.6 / 11.7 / 11.5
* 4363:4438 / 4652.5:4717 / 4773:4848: 0.01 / 9.98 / 11.5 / 12.2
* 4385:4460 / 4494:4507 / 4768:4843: -0.16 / 10.2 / 12.3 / 12.2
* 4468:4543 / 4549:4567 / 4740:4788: 0.04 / 11.6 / 11.2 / 11.9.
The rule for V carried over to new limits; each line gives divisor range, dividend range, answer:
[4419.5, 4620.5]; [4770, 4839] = 1.09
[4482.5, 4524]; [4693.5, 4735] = 0.97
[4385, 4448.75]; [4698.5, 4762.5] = 1.16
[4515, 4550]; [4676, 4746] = 1.02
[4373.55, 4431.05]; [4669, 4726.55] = 1.17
